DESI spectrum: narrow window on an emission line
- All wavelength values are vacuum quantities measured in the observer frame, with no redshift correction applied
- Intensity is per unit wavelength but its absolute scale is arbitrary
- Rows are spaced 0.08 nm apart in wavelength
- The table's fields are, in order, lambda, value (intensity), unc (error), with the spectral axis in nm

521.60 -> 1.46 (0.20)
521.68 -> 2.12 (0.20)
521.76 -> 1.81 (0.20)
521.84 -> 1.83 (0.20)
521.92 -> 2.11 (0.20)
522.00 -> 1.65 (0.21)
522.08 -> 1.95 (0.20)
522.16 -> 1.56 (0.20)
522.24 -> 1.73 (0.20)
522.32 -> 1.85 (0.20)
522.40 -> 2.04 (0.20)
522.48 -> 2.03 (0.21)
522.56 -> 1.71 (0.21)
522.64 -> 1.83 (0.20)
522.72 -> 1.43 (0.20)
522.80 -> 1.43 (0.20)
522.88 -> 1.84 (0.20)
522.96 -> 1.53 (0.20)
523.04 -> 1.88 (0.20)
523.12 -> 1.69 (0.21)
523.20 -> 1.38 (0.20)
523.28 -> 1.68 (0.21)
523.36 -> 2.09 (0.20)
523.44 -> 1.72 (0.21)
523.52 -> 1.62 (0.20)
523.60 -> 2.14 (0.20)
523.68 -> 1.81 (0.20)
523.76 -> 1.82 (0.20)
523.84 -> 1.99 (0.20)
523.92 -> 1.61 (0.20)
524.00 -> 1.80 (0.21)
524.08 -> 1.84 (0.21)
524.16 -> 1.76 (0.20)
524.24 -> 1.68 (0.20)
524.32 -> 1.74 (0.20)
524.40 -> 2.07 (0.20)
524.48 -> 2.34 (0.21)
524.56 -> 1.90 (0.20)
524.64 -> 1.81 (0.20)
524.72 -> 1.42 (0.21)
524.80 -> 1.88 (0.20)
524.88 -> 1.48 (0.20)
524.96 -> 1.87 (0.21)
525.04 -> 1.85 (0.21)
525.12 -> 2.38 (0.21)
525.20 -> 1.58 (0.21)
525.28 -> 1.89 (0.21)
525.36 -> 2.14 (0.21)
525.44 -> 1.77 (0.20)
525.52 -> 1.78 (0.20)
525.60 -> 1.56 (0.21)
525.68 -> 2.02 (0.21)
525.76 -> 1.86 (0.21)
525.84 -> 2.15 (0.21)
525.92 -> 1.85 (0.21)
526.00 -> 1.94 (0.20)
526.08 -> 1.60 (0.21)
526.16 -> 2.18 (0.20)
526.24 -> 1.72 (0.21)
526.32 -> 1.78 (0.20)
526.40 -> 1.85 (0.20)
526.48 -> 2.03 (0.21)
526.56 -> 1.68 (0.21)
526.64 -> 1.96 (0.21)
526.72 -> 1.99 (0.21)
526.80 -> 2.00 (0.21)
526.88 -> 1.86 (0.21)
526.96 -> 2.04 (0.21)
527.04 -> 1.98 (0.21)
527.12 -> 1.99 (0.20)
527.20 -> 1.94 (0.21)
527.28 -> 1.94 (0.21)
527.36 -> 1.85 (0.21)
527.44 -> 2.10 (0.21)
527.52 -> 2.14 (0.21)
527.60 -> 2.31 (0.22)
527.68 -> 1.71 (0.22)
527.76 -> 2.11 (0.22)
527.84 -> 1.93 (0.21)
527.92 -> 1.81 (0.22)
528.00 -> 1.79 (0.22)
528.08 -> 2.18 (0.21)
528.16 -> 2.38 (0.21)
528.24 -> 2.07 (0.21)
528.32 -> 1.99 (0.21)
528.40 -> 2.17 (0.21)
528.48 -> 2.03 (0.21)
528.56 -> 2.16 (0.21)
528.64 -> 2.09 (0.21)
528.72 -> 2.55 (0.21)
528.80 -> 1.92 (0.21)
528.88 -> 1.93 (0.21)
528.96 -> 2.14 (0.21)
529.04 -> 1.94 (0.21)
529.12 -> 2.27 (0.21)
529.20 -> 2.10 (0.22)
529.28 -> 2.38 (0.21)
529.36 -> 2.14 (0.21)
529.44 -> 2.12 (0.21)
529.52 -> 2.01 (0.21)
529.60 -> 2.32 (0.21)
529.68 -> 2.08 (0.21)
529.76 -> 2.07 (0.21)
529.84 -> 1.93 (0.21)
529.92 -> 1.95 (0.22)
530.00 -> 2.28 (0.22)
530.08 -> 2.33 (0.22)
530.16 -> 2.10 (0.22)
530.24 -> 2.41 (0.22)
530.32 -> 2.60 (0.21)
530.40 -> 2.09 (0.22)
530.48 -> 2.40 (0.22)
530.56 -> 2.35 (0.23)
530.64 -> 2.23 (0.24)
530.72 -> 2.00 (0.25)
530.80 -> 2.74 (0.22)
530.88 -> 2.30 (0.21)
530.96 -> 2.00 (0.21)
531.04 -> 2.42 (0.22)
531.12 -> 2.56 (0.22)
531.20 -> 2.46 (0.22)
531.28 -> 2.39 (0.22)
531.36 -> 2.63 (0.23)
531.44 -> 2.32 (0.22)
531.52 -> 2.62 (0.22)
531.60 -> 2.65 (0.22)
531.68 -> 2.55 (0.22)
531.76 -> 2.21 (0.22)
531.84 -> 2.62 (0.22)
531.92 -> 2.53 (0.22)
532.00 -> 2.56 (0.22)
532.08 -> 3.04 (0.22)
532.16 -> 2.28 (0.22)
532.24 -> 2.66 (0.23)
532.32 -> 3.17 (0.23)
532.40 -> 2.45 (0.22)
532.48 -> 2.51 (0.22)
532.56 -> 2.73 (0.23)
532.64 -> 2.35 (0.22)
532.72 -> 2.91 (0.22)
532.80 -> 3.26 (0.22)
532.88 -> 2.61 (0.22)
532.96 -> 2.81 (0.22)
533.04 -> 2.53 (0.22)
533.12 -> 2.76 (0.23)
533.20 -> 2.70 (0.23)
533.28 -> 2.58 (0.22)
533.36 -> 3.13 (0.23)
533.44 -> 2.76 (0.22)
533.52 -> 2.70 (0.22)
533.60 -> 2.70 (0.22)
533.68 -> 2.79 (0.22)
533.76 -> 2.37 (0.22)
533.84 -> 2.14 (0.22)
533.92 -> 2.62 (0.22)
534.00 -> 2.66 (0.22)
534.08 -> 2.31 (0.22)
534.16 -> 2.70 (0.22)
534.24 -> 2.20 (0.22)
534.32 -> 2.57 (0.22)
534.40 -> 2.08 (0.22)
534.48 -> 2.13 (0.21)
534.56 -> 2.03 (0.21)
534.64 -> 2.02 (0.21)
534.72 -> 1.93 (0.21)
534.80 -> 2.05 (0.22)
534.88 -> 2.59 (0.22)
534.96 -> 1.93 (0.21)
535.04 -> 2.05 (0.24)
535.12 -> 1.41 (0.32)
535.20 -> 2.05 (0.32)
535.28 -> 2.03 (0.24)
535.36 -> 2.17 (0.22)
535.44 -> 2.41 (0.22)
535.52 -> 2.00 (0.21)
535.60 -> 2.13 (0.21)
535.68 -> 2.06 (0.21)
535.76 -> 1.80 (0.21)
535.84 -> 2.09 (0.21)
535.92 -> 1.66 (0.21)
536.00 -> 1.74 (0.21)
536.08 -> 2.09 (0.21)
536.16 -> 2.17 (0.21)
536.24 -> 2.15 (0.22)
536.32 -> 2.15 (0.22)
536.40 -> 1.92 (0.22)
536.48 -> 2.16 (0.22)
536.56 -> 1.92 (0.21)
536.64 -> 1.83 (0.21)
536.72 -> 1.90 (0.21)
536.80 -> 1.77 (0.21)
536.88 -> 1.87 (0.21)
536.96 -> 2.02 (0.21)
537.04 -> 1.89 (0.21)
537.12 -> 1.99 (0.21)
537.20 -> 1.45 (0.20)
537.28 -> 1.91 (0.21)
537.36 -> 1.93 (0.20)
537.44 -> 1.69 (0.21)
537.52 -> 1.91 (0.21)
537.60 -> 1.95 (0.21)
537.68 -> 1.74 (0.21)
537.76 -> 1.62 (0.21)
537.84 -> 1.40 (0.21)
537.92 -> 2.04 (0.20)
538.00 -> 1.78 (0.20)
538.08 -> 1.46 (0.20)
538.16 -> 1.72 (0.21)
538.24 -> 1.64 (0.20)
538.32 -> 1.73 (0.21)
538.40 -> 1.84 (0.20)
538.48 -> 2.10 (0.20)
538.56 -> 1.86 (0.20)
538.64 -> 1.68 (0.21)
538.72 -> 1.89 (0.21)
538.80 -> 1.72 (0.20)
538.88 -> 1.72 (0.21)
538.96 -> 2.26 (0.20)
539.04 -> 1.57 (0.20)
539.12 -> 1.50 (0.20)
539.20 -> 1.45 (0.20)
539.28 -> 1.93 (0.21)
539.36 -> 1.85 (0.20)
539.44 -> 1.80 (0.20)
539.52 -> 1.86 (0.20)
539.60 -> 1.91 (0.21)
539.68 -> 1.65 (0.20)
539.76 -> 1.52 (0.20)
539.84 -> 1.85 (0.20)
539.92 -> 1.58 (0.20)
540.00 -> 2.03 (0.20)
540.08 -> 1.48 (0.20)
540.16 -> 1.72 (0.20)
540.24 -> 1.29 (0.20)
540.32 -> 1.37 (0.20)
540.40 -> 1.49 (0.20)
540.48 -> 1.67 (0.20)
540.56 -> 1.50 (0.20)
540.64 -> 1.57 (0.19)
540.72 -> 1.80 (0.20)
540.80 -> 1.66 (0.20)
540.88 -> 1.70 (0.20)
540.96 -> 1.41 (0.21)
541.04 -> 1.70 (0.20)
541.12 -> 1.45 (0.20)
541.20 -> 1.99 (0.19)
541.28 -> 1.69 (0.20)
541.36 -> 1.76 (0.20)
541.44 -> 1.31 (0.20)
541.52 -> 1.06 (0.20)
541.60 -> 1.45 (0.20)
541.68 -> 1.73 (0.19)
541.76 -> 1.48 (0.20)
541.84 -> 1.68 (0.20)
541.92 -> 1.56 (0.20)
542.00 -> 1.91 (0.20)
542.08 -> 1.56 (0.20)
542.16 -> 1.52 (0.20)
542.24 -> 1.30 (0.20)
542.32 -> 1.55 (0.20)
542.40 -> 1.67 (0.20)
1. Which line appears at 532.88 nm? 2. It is C III] 1909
